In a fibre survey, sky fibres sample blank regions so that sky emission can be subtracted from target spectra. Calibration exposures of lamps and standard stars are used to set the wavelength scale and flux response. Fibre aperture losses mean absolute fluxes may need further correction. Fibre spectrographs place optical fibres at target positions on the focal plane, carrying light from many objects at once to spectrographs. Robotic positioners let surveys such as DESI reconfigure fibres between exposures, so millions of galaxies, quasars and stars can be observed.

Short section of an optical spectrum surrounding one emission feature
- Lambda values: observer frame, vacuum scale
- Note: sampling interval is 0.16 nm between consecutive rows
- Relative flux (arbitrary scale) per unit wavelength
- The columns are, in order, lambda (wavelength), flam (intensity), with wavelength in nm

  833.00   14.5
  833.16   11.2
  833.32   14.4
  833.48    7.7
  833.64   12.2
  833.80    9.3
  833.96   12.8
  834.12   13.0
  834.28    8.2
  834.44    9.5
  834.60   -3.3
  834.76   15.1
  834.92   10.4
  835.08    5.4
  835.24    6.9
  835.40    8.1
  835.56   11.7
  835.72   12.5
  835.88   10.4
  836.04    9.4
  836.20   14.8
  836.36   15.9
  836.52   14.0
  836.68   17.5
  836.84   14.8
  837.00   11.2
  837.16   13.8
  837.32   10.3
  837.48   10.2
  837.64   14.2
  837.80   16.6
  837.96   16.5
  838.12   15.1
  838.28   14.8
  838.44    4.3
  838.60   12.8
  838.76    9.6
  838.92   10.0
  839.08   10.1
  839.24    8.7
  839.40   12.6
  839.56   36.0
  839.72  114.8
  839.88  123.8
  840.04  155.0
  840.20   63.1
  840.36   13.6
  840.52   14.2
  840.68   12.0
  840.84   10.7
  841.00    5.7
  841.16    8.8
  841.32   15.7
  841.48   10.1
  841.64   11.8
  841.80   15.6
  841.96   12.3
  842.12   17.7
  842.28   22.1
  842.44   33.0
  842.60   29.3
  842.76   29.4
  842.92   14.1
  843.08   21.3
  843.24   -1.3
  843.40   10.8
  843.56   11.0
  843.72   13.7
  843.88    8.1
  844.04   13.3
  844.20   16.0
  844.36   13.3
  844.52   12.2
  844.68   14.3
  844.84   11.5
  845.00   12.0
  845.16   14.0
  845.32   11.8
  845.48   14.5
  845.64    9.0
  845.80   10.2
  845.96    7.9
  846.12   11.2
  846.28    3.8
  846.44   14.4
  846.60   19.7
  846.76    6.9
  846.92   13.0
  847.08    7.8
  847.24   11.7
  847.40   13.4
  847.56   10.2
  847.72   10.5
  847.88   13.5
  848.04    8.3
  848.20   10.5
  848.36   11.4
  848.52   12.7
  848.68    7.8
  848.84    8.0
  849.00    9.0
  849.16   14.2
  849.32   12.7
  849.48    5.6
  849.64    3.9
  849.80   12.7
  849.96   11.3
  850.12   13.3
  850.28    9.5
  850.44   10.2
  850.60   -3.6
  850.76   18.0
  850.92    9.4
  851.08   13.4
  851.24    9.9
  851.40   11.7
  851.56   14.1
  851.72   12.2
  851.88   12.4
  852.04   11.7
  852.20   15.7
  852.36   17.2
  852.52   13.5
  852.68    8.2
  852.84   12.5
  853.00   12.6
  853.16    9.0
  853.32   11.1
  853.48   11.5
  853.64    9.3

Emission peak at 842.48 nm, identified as [N II] 6583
